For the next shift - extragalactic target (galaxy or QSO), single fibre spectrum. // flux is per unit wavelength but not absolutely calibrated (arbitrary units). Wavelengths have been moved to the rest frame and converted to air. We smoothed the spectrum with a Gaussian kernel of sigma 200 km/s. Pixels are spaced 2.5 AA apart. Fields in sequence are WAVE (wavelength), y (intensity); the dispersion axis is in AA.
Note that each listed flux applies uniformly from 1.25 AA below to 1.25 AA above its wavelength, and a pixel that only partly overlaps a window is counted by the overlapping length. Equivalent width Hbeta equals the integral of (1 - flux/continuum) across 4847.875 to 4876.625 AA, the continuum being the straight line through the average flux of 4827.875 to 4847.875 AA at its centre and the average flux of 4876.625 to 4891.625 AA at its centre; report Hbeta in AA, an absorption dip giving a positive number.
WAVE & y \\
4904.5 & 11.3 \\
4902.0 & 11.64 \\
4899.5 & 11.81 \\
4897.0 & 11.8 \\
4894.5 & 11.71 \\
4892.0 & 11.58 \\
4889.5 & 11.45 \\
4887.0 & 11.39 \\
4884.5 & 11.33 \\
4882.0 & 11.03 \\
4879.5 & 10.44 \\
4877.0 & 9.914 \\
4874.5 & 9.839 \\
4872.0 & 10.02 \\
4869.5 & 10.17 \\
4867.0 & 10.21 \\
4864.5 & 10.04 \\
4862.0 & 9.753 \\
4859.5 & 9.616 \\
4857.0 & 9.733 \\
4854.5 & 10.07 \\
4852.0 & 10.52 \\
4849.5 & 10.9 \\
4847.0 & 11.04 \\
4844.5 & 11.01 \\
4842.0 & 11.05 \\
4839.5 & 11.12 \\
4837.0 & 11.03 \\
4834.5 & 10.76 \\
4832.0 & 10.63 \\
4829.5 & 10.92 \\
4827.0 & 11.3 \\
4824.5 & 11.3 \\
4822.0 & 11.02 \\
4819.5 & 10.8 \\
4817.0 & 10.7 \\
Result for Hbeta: 2.36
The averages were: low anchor 10.9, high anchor 11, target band 10.1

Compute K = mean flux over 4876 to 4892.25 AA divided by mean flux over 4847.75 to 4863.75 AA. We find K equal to 1.09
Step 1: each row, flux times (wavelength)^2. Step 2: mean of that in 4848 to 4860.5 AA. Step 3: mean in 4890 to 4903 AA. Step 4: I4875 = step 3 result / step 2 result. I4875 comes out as 1.2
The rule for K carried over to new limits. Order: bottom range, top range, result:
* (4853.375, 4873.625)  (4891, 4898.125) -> 1.18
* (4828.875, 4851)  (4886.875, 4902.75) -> 1.06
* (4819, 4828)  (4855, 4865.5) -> 0.88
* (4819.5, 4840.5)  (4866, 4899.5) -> 0.99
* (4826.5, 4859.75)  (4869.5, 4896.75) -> 1.02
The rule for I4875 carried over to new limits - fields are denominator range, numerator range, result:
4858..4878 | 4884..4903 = 1.18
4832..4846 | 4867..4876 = 0.93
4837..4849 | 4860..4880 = 0.92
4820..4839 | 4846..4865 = 0.94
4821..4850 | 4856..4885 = 0.94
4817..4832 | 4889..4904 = 1.09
